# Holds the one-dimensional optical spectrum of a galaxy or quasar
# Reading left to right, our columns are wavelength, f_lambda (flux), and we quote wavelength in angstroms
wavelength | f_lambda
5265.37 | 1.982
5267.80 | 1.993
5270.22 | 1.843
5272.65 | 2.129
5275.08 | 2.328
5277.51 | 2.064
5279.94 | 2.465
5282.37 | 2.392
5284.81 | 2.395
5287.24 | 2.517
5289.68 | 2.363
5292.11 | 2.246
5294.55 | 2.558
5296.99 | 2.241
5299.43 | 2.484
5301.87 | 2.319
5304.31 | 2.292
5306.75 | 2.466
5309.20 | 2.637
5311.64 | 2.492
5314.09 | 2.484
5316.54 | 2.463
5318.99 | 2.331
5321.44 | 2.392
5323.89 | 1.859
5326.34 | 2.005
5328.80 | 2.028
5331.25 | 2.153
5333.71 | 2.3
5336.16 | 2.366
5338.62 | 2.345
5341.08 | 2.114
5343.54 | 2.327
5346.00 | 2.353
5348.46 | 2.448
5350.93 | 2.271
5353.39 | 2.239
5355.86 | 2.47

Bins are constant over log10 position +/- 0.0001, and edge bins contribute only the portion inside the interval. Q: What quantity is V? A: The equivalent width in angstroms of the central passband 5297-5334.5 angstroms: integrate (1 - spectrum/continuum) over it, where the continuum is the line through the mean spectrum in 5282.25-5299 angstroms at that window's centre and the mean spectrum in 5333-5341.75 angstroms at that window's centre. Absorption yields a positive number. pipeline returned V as 0.4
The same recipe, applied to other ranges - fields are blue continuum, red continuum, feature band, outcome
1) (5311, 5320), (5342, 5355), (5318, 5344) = 2.1 angstroms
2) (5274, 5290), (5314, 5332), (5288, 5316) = -1.7 angstroms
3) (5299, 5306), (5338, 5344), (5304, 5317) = -0.8 angstroms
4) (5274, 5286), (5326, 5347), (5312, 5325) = -0.4 angstroms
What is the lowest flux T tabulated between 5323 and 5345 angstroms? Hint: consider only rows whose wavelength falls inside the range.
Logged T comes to 1.859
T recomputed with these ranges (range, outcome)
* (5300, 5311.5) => 2.292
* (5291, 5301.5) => 2.241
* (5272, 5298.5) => 2.064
